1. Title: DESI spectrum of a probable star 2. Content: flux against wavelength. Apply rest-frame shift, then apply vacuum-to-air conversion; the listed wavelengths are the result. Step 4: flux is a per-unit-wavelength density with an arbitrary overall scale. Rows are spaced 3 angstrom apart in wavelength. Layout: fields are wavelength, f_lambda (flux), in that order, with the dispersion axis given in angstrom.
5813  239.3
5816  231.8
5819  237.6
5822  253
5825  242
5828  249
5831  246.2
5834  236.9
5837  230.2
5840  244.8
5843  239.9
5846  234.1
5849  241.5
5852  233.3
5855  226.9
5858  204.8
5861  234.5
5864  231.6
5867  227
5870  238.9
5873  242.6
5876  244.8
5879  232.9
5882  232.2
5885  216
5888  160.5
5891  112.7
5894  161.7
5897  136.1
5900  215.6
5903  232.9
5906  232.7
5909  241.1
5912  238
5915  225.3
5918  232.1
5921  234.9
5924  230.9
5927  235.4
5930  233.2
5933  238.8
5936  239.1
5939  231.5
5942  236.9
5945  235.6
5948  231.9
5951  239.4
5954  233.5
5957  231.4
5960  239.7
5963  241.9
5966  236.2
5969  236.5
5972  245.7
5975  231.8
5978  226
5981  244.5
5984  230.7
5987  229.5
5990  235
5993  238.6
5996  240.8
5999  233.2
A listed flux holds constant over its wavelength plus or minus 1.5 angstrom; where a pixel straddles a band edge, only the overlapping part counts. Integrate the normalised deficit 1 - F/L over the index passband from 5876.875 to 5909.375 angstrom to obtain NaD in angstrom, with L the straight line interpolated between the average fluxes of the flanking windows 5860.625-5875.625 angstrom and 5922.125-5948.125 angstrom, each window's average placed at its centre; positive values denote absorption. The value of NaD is 5.3 angstrom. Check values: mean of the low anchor 236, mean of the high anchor 235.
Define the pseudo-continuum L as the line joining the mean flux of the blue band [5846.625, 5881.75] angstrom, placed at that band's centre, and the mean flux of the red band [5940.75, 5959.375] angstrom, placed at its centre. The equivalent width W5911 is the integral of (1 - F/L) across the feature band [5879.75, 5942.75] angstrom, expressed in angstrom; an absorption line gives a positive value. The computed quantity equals 5.1 angstrom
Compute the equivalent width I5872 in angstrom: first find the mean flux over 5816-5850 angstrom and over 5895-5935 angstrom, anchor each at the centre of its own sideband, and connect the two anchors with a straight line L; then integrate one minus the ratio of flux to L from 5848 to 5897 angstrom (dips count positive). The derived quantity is 4.39 angstrom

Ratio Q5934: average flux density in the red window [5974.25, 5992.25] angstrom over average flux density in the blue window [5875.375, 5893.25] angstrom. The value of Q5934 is 1.2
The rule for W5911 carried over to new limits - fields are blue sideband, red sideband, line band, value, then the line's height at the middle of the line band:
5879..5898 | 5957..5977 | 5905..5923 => -3.5 angstrom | 196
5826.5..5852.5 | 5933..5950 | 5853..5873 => 0.9 angstrom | 239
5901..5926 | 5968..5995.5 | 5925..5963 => -0.2 angstrom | 234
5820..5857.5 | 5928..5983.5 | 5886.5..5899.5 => 4.9 angstrom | 238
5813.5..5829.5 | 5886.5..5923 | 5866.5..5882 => -1.5 angstrom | 217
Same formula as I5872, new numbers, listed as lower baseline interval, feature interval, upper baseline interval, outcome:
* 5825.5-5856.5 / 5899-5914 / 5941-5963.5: 0.3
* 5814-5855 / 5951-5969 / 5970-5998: 0.0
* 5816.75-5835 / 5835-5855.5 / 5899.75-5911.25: 0.4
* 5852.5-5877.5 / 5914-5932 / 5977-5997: 0.1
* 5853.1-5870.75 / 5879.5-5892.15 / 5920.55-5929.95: 2.4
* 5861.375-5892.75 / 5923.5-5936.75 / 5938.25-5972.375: -0.4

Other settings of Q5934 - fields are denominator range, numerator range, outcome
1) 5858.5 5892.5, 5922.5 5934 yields 1.09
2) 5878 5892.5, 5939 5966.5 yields 1.25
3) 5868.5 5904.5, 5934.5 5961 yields 1.16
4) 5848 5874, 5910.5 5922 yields 1.01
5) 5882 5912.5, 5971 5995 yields 1.20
